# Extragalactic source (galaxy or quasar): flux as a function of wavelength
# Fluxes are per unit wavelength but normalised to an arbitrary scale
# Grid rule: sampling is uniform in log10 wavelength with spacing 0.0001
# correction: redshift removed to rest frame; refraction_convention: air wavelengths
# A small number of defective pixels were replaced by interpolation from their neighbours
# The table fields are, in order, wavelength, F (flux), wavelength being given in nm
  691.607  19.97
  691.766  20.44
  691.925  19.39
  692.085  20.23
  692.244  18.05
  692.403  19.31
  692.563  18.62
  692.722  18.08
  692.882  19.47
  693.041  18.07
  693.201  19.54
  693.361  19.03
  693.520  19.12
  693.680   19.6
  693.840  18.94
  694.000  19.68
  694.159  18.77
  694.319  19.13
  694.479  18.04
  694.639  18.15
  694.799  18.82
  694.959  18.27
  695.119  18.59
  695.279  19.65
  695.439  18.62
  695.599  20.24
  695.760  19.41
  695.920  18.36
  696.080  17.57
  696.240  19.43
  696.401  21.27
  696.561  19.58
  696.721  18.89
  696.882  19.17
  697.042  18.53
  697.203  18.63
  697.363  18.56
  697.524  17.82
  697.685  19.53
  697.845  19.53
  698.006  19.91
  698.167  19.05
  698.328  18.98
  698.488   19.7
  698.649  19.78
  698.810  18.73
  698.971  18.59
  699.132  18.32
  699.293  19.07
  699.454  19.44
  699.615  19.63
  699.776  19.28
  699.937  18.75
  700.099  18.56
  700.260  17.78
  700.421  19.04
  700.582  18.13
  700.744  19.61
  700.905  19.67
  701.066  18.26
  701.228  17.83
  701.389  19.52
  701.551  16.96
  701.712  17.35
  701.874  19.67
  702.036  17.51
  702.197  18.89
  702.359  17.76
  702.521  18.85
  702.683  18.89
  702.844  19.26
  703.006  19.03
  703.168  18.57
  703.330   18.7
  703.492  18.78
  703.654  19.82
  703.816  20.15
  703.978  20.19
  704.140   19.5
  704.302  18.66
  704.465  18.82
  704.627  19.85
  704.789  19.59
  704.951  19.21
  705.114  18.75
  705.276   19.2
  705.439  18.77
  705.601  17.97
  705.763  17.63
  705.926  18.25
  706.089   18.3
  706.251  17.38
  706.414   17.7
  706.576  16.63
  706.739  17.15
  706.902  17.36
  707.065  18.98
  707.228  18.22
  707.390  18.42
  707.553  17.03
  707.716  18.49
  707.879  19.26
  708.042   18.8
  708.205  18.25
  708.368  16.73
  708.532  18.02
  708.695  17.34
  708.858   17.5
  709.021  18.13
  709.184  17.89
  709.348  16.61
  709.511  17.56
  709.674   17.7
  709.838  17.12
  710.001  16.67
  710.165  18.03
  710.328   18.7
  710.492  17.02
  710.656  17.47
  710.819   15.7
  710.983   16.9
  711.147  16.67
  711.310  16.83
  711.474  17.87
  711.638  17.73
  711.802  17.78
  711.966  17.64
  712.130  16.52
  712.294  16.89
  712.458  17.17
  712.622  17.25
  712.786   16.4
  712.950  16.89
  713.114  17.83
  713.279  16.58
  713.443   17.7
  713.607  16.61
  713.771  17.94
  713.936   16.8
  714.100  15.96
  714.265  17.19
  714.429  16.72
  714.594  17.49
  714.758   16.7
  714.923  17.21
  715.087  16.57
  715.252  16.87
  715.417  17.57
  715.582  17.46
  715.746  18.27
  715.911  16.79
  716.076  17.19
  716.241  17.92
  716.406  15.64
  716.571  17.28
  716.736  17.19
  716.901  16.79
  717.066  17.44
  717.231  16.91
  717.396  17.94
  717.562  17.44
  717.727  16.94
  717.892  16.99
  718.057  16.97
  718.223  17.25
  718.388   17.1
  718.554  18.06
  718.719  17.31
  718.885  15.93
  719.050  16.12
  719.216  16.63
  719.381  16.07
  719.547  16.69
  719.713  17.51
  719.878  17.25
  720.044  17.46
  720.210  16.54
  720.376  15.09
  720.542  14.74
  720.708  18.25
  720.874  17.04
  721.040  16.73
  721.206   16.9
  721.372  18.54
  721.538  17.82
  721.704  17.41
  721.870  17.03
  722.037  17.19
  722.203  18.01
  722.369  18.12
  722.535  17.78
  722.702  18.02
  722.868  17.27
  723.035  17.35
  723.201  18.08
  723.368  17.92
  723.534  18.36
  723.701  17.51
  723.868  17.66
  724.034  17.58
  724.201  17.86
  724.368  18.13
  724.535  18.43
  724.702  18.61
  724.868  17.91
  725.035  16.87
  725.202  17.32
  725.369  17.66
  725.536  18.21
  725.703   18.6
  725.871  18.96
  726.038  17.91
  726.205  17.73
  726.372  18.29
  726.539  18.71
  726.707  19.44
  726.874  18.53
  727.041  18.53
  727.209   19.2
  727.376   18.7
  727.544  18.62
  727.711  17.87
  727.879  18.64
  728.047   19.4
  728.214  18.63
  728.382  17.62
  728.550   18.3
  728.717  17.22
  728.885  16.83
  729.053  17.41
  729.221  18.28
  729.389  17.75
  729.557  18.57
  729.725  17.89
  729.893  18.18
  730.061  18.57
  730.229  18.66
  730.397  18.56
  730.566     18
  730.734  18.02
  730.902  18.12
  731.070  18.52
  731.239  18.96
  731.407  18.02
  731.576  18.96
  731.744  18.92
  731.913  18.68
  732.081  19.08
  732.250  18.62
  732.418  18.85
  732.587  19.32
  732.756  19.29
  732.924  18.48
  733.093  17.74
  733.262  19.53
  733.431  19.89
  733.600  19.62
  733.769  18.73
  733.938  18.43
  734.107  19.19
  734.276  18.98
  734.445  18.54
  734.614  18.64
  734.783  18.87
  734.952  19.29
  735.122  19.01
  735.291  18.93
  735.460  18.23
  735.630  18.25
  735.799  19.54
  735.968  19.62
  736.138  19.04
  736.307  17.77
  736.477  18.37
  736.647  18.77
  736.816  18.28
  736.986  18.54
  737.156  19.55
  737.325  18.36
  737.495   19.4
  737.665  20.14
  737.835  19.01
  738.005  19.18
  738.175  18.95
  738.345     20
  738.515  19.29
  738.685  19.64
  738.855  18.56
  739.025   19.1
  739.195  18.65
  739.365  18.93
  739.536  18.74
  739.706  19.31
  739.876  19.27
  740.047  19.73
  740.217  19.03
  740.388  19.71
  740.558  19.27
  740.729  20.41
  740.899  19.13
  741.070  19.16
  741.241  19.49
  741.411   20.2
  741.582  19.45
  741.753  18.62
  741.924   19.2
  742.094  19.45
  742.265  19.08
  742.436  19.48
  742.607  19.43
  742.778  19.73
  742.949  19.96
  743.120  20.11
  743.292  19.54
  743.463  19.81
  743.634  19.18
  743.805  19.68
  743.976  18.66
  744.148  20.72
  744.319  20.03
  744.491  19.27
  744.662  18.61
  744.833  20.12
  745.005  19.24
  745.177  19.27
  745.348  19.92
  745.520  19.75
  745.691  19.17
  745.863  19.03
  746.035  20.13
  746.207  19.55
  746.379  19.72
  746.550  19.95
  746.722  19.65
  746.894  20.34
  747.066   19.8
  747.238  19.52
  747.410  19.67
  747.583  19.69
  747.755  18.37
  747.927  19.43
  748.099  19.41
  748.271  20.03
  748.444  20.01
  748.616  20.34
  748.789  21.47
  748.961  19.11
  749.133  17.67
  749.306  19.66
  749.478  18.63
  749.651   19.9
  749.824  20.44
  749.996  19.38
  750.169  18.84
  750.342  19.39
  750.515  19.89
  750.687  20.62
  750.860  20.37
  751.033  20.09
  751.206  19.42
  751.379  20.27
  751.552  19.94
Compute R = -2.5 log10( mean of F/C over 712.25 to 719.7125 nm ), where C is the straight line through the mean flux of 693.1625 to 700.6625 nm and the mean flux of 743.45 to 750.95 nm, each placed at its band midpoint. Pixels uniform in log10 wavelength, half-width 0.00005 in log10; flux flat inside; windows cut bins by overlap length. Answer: 0.13 mag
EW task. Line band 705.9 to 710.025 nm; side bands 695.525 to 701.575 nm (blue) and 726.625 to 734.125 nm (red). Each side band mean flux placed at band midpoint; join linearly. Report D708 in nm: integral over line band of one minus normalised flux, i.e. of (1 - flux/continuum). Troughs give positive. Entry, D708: 0.241 nm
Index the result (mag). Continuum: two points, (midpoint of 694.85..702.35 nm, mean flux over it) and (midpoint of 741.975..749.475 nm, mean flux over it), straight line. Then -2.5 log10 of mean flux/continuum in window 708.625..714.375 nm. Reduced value 0.11 mag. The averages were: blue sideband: 18.9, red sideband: 19.6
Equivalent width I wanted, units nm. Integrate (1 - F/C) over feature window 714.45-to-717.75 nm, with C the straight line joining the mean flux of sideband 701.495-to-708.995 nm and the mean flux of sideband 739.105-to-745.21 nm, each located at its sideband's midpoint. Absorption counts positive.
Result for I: 0.27 nm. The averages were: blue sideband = 18.4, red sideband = 19.4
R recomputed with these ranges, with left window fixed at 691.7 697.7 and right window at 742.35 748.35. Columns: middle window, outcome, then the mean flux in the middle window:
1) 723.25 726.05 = 0.08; 18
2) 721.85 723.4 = 0.10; 17.7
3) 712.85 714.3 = 0.13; 17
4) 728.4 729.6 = 0.10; 17.7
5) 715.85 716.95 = 0.14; 17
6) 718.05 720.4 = 0.15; 16.8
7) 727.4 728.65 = 0.06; 18.4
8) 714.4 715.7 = 0.13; 17.1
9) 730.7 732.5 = 0.05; 18.6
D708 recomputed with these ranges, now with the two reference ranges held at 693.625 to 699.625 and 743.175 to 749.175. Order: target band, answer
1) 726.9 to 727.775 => 0.036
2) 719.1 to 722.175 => 0.377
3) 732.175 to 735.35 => 0.086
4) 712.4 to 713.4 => 0.114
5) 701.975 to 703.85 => 0.028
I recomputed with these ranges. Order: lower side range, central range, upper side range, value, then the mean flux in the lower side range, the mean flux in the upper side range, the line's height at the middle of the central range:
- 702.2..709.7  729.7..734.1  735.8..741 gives 0.07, 18.4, 19.1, 19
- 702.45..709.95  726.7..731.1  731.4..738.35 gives 0.12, 18.4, 18.9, 18.8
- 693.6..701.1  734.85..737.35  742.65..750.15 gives 0.09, 19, 19.6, 19.5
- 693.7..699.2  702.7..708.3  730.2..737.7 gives 0.11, 19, 18.8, 19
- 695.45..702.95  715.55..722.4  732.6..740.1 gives 0.67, 18.9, 19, 18.9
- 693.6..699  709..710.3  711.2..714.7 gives 0.00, 19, 17.1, 17.5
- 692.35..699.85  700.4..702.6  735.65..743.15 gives 0.07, 19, 19.2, 19.1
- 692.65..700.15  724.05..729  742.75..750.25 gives 0.29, 19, 19.6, 19.4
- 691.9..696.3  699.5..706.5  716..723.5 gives -0.17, 18.9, 17.2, 18.3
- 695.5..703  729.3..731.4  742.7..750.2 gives 0.11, 18.9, 19.6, 19.4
